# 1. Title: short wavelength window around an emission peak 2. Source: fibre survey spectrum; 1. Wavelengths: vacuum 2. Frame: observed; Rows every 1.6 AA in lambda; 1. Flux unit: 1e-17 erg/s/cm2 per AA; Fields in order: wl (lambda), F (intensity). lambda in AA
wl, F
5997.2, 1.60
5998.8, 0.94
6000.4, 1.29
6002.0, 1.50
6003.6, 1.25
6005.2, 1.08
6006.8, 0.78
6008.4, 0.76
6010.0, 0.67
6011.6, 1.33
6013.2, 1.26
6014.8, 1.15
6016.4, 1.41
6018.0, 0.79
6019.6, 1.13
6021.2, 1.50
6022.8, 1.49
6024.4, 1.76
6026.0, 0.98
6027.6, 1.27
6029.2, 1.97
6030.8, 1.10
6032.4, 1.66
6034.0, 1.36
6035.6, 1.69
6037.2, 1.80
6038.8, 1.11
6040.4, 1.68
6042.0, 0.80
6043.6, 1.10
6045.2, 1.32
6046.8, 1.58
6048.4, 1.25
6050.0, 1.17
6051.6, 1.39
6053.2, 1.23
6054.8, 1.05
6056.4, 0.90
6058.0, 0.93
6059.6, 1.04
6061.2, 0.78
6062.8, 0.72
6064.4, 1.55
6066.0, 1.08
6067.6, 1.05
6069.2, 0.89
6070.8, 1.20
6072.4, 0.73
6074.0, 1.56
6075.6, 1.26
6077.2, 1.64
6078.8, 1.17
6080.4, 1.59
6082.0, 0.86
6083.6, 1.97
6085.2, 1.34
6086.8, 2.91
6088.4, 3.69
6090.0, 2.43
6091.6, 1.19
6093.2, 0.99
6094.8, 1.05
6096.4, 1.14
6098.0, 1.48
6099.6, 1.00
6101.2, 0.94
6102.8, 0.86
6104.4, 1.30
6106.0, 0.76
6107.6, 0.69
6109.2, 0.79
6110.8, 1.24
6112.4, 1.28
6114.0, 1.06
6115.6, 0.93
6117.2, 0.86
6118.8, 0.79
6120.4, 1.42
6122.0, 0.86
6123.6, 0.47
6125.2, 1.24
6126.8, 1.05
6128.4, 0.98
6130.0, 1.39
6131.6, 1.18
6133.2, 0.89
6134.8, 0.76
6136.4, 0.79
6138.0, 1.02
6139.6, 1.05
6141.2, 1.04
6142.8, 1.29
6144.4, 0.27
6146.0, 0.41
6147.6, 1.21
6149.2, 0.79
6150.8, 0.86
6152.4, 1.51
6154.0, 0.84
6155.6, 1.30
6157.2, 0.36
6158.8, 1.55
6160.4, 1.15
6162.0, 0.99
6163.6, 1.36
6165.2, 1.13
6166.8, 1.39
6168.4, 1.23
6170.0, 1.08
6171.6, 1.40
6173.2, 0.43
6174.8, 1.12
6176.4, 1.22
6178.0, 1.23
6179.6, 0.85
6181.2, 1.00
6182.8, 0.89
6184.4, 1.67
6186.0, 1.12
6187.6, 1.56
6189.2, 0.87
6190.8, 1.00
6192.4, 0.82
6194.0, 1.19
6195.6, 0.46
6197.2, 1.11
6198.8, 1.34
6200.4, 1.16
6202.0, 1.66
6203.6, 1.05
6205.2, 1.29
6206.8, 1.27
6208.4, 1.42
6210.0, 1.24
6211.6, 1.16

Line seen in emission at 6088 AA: [O III]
